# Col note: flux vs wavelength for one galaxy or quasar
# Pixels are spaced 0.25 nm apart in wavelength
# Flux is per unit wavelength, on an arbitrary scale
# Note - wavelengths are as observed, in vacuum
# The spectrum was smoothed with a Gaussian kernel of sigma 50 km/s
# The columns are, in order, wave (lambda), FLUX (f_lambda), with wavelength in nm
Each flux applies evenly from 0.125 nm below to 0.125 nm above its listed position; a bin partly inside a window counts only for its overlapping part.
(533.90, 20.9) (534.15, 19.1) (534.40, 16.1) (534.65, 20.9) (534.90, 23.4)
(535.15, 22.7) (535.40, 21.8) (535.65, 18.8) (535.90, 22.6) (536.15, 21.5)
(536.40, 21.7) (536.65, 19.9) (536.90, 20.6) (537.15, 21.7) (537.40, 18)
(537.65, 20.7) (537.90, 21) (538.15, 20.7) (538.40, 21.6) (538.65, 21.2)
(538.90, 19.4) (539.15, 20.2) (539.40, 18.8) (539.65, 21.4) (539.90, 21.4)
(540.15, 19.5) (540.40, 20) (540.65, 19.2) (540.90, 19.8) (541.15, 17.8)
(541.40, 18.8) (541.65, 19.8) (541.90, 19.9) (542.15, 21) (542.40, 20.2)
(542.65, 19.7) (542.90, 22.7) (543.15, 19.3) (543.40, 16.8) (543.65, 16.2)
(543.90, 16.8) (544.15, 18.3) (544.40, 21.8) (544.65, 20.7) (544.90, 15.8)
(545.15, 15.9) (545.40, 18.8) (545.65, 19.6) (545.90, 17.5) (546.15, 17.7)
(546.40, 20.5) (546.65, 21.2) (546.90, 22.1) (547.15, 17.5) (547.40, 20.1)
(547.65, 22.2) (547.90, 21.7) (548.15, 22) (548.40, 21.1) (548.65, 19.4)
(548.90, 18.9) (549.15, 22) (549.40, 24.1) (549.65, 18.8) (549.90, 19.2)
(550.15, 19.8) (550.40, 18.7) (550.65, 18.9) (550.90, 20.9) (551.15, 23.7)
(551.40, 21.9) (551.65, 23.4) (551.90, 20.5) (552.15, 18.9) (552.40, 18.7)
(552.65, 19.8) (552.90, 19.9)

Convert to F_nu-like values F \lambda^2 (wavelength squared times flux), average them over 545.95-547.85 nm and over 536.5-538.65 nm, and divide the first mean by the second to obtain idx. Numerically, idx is 1.0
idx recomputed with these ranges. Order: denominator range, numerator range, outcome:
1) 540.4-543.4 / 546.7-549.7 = 1.08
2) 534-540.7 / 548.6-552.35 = 1.05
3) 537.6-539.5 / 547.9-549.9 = 1.06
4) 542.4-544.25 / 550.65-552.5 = 1.16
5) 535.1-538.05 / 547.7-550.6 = 1.03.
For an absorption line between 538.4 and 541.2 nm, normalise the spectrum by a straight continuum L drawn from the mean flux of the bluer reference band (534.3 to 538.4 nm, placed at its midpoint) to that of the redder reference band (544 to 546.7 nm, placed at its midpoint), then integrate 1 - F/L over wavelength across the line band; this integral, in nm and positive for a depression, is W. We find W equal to 0.00 nm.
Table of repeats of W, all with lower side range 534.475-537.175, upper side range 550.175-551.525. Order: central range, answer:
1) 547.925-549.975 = 0.00 nm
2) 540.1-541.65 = 0.14 nm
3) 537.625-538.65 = 0.01 nm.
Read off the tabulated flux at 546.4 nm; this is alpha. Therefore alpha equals 20.5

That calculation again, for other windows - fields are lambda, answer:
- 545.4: 18.8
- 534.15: 19.1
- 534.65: 20.9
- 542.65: 19.7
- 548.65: 19.4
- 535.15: 22.7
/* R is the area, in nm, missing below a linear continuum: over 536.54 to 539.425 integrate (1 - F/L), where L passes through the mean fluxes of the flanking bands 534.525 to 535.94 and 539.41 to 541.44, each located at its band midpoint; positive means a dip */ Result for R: 0.04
